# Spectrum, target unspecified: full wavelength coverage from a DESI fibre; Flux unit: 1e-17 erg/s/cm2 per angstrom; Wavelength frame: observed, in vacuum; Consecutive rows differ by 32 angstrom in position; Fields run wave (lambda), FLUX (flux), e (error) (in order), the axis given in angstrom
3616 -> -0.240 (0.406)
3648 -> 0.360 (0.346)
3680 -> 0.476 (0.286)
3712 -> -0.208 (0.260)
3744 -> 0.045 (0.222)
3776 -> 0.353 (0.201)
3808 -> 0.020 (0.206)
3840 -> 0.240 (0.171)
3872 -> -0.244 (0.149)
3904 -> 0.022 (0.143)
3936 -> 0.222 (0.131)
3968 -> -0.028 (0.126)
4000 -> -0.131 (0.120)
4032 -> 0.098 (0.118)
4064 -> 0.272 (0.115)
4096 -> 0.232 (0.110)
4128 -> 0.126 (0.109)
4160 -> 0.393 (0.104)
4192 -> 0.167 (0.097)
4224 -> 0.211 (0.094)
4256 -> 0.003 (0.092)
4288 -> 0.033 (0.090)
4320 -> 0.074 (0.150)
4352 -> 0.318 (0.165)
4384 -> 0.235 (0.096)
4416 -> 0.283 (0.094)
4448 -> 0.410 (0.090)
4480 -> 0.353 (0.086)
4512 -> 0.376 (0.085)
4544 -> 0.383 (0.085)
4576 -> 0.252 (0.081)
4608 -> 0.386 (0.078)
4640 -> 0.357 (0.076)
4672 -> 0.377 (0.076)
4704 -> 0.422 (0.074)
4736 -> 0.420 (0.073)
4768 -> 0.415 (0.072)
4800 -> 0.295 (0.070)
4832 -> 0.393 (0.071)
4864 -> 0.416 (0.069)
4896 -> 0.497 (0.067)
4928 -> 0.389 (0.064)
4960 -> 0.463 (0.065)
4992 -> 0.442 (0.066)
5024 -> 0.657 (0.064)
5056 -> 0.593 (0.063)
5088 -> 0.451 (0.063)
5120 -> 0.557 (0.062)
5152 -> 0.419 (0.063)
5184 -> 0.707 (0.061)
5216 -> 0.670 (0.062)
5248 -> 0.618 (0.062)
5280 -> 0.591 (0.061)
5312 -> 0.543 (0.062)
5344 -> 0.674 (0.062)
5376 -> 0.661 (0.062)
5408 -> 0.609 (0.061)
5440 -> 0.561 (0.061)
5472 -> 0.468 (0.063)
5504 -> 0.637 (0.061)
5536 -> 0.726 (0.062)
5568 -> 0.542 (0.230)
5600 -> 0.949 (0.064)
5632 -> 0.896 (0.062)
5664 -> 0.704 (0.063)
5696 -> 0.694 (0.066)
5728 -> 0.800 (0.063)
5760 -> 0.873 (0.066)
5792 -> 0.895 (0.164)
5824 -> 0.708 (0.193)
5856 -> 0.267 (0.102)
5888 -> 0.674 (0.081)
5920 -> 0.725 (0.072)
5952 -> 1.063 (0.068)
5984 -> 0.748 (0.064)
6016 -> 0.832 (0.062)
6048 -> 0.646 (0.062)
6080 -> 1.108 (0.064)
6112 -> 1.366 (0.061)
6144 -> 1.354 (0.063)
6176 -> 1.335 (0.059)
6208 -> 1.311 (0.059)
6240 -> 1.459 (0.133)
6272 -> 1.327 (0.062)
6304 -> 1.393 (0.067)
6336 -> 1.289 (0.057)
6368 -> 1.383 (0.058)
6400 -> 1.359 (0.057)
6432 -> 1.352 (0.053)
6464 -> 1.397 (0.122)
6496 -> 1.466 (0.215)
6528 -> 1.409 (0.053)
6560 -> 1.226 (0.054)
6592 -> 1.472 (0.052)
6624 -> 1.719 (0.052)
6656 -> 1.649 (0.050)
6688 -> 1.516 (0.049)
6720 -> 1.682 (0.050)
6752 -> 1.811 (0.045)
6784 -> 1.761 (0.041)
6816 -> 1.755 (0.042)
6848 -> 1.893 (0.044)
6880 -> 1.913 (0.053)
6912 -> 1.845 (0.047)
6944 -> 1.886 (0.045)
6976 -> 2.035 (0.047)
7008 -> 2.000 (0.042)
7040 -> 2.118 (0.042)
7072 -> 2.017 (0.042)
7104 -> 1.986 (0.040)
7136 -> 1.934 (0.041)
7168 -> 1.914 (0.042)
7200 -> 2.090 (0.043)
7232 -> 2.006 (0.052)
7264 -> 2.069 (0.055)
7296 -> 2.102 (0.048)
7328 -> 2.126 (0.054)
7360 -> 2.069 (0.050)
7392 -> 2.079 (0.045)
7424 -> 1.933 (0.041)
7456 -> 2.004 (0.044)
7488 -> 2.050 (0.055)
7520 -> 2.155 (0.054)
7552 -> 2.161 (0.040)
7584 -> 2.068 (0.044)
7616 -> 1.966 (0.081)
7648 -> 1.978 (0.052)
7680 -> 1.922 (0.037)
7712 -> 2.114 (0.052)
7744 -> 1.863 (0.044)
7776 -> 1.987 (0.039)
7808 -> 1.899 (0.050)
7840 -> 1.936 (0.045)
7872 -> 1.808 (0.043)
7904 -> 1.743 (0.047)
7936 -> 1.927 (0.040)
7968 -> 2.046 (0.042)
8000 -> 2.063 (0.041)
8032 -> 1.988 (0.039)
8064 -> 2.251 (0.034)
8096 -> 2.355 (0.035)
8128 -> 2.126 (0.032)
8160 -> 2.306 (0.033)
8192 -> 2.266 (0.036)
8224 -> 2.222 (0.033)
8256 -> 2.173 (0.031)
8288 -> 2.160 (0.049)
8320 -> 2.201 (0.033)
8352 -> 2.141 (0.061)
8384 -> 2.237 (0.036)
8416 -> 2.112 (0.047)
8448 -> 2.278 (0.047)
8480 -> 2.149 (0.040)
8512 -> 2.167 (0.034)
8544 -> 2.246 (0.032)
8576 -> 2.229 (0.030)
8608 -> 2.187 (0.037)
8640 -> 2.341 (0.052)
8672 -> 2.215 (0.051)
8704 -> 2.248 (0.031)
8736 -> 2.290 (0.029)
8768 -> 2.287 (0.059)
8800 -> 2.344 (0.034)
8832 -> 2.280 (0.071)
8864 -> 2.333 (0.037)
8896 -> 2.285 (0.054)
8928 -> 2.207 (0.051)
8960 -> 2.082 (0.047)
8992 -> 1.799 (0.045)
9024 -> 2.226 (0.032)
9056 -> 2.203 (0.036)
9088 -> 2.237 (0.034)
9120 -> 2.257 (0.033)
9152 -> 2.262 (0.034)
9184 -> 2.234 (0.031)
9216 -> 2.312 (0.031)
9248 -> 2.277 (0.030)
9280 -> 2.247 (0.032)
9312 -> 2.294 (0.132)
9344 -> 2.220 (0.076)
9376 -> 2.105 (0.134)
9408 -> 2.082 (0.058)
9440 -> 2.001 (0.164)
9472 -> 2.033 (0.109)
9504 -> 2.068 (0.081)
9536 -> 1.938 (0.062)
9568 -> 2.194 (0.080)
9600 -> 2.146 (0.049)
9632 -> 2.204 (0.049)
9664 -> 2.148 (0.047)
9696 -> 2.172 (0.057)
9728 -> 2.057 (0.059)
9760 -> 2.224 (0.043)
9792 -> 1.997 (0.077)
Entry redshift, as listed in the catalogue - 0.52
